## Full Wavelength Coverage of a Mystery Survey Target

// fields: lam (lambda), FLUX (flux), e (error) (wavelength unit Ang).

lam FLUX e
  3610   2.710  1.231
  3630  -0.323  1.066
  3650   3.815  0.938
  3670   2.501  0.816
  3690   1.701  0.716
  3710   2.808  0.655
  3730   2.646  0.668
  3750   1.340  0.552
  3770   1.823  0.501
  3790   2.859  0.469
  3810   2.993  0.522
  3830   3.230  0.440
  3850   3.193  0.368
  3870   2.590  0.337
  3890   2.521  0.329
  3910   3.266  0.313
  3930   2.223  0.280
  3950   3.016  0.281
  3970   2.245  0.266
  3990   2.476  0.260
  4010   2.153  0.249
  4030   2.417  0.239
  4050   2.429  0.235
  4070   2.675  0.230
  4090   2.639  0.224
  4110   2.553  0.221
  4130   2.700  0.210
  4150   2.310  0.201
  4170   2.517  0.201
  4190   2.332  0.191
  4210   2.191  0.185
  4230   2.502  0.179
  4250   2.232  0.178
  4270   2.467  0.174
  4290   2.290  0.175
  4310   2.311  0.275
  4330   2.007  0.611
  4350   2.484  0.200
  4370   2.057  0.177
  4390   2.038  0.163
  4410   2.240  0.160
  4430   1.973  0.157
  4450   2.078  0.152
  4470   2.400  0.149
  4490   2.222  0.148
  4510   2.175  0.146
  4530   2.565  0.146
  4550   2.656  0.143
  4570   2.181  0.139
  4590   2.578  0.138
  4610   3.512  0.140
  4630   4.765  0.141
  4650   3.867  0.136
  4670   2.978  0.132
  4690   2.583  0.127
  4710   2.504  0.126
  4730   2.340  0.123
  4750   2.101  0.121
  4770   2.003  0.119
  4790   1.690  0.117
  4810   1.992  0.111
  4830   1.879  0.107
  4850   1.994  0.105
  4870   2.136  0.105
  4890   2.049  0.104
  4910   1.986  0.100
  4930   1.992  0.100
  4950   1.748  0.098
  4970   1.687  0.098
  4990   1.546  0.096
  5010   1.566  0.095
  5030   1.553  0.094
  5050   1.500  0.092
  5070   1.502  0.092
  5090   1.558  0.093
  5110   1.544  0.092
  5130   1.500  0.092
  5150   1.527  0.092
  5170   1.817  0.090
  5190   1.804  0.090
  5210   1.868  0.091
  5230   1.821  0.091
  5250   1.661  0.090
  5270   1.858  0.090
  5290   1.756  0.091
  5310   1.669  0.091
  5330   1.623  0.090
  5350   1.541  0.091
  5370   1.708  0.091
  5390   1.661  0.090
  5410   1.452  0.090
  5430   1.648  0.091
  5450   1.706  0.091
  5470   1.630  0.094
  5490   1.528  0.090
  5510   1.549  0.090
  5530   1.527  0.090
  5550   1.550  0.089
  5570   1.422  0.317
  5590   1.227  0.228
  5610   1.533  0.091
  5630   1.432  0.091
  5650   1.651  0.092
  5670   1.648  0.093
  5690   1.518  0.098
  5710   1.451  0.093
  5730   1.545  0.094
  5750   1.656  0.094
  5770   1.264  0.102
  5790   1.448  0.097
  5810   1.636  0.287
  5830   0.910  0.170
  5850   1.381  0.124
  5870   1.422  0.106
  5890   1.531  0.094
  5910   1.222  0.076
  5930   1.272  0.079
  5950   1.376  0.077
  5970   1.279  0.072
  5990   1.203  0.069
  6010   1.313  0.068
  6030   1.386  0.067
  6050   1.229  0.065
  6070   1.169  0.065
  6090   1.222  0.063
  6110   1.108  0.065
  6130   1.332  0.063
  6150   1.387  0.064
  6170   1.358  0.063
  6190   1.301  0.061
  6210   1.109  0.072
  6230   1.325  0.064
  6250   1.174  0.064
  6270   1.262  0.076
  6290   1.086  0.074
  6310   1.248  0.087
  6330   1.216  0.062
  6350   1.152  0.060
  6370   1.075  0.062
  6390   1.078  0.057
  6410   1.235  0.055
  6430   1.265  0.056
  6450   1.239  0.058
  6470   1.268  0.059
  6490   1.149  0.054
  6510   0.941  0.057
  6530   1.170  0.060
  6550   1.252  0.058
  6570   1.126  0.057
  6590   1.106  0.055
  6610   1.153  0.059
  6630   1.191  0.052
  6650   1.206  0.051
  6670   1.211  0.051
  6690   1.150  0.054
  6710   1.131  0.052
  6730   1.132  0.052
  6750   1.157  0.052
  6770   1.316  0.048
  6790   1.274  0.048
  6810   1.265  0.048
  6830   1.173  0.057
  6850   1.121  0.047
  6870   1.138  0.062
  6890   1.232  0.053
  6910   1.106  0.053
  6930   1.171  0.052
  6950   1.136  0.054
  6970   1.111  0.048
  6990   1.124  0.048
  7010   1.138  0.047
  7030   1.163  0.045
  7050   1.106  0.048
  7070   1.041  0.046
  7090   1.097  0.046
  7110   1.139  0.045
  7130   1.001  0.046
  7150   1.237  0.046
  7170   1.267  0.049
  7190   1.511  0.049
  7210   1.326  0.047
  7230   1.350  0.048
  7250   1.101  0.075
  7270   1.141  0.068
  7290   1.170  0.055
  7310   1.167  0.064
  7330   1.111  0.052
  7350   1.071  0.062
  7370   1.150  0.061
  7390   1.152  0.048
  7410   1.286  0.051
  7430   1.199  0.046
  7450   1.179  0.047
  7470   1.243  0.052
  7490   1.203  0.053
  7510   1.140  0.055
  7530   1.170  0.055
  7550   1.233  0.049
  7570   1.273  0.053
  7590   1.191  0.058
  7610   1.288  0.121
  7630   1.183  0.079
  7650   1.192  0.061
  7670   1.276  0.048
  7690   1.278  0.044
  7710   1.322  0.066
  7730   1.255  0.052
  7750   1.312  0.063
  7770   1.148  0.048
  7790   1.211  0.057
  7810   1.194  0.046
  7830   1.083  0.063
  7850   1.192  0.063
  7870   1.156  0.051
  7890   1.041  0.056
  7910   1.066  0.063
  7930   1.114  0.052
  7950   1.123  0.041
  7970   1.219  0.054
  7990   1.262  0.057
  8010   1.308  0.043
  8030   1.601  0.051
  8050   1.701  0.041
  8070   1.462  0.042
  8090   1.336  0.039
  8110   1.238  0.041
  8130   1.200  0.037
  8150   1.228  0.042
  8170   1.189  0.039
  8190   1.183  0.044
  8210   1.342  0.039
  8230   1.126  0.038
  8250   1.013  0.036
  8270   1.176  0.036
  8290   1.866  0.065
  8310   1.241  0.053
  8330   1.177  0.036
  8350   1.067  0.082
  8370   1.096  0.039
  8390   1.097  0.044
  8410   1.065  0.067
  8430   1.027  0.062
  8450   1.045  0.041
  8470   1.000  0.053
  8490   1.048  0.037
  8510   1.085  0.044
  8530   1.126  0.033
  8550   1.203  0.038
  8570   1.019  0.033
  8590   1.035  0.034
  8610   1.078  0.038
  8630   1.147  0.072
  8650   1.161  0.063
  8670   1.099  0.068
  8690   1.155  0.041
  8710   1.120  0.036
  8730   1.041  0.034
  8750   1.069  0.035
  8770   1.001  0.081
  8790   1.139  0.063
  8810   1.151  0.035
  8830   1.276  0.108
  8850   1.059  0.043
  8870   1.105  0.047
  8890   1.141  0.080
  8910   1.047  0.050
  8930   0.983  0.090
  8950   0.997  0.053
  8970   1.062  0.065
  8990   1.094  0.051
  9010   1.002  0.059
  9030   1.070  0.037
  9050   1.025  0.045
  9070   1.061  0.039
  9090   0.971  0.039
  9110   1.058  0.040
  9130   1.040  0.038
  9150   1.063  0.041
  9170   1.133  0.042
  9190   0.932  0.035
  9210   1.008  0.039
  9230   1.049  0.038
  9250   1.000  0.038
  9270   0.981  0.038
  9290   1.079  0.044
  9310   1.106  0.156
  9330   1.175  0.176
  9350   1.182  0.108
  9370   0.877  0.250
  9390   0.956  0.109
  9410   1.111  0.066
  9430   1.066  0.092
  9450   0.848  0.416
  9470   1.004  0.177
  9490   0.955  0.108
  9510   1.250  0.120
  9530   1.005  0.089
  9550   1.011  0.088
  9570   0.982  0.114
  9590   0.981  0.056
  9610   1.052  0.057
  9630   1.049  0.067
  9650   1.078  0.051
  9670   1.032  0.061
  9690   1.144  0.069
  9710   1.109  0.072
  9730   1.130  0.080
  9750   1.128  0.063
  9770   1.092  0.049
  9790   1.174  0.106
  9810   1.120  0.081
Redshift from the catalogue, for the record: 0.66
